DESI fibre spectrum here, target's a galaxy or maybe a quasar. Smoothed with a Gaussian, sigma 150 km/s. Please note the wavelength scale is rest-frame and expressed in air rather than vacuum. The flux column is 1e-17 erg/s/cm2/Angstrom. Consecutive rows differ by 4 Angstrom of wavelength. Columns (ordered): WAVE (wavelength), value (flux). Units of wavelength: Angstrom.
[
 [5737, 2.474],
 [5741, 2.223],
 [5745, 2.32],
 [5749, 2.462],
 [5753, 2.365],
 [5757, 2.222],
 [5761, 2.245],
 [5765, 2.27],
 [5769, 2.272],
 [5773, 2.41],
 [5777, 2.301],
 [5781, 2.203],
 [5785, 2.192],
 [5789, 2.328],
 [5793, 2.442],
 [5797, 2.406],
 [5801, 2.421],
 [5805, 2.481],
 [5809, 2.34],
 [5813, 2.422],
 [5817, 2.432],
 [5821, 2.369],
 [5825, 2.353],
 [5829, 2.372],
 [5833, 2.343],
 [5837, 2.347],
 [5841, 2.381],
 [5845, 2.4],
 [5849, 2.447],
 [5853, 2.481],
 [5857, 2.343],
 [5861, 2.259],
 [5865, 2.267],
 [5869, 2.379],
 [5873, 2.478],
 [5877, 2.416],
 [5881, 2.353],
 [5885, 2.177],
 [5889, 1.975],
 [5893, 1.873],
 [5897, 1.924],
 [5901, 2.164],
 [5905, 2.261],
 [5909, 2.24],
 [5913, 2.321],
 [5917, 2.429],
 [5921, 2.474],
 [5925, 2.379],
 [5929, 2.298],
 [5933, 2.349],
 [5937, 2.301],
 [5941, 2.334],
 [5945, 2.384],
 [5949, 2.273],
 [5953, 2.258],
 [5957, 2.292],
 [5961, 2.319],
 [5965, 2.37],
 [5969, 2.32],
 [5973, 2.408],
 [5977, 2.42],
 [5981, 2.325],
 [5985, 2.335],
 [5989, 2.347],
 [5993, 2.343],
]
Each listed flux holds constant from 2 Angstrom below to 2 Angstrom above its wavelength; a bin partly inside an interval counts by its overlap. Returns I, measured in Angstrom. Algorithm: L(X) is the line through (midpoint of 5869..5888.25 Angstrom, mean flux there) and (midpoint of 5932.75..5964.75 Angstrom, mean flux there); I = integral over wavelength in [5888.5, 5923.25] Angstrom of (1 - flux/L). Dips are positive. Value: 2.0 Angstrom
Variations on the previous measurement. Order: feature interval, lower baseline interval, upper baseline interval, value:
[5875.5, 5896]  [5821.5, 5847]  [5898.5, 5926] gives 1.7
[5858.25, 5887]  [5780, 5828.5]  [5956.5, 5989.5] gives 0.4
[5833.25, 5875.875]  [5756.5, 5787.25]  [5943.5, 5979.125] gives -1.5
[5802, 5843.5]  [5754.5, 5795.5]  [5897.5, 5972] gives -1.6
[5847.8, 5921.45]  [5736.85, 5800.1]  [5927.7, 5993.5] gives 1.8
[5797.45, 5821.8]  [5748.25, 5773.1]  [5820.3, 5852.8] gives -0.6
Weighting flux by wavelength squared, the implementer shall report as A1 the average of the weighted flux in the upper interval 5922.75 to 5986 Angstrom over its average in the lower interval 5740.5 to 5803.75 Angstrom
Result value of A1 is 1.07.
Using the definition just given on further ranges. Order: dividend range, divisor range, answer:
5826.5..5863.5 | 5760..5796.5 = 1.05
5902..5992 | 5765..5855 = 1.03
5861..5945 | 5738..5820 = 1.01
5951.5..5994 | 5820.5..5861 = 1.03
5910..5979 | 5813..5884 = 1.02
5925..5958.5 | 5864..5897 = 1.07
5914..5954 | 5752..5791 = 1.09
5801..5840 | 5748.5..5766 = 1.06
